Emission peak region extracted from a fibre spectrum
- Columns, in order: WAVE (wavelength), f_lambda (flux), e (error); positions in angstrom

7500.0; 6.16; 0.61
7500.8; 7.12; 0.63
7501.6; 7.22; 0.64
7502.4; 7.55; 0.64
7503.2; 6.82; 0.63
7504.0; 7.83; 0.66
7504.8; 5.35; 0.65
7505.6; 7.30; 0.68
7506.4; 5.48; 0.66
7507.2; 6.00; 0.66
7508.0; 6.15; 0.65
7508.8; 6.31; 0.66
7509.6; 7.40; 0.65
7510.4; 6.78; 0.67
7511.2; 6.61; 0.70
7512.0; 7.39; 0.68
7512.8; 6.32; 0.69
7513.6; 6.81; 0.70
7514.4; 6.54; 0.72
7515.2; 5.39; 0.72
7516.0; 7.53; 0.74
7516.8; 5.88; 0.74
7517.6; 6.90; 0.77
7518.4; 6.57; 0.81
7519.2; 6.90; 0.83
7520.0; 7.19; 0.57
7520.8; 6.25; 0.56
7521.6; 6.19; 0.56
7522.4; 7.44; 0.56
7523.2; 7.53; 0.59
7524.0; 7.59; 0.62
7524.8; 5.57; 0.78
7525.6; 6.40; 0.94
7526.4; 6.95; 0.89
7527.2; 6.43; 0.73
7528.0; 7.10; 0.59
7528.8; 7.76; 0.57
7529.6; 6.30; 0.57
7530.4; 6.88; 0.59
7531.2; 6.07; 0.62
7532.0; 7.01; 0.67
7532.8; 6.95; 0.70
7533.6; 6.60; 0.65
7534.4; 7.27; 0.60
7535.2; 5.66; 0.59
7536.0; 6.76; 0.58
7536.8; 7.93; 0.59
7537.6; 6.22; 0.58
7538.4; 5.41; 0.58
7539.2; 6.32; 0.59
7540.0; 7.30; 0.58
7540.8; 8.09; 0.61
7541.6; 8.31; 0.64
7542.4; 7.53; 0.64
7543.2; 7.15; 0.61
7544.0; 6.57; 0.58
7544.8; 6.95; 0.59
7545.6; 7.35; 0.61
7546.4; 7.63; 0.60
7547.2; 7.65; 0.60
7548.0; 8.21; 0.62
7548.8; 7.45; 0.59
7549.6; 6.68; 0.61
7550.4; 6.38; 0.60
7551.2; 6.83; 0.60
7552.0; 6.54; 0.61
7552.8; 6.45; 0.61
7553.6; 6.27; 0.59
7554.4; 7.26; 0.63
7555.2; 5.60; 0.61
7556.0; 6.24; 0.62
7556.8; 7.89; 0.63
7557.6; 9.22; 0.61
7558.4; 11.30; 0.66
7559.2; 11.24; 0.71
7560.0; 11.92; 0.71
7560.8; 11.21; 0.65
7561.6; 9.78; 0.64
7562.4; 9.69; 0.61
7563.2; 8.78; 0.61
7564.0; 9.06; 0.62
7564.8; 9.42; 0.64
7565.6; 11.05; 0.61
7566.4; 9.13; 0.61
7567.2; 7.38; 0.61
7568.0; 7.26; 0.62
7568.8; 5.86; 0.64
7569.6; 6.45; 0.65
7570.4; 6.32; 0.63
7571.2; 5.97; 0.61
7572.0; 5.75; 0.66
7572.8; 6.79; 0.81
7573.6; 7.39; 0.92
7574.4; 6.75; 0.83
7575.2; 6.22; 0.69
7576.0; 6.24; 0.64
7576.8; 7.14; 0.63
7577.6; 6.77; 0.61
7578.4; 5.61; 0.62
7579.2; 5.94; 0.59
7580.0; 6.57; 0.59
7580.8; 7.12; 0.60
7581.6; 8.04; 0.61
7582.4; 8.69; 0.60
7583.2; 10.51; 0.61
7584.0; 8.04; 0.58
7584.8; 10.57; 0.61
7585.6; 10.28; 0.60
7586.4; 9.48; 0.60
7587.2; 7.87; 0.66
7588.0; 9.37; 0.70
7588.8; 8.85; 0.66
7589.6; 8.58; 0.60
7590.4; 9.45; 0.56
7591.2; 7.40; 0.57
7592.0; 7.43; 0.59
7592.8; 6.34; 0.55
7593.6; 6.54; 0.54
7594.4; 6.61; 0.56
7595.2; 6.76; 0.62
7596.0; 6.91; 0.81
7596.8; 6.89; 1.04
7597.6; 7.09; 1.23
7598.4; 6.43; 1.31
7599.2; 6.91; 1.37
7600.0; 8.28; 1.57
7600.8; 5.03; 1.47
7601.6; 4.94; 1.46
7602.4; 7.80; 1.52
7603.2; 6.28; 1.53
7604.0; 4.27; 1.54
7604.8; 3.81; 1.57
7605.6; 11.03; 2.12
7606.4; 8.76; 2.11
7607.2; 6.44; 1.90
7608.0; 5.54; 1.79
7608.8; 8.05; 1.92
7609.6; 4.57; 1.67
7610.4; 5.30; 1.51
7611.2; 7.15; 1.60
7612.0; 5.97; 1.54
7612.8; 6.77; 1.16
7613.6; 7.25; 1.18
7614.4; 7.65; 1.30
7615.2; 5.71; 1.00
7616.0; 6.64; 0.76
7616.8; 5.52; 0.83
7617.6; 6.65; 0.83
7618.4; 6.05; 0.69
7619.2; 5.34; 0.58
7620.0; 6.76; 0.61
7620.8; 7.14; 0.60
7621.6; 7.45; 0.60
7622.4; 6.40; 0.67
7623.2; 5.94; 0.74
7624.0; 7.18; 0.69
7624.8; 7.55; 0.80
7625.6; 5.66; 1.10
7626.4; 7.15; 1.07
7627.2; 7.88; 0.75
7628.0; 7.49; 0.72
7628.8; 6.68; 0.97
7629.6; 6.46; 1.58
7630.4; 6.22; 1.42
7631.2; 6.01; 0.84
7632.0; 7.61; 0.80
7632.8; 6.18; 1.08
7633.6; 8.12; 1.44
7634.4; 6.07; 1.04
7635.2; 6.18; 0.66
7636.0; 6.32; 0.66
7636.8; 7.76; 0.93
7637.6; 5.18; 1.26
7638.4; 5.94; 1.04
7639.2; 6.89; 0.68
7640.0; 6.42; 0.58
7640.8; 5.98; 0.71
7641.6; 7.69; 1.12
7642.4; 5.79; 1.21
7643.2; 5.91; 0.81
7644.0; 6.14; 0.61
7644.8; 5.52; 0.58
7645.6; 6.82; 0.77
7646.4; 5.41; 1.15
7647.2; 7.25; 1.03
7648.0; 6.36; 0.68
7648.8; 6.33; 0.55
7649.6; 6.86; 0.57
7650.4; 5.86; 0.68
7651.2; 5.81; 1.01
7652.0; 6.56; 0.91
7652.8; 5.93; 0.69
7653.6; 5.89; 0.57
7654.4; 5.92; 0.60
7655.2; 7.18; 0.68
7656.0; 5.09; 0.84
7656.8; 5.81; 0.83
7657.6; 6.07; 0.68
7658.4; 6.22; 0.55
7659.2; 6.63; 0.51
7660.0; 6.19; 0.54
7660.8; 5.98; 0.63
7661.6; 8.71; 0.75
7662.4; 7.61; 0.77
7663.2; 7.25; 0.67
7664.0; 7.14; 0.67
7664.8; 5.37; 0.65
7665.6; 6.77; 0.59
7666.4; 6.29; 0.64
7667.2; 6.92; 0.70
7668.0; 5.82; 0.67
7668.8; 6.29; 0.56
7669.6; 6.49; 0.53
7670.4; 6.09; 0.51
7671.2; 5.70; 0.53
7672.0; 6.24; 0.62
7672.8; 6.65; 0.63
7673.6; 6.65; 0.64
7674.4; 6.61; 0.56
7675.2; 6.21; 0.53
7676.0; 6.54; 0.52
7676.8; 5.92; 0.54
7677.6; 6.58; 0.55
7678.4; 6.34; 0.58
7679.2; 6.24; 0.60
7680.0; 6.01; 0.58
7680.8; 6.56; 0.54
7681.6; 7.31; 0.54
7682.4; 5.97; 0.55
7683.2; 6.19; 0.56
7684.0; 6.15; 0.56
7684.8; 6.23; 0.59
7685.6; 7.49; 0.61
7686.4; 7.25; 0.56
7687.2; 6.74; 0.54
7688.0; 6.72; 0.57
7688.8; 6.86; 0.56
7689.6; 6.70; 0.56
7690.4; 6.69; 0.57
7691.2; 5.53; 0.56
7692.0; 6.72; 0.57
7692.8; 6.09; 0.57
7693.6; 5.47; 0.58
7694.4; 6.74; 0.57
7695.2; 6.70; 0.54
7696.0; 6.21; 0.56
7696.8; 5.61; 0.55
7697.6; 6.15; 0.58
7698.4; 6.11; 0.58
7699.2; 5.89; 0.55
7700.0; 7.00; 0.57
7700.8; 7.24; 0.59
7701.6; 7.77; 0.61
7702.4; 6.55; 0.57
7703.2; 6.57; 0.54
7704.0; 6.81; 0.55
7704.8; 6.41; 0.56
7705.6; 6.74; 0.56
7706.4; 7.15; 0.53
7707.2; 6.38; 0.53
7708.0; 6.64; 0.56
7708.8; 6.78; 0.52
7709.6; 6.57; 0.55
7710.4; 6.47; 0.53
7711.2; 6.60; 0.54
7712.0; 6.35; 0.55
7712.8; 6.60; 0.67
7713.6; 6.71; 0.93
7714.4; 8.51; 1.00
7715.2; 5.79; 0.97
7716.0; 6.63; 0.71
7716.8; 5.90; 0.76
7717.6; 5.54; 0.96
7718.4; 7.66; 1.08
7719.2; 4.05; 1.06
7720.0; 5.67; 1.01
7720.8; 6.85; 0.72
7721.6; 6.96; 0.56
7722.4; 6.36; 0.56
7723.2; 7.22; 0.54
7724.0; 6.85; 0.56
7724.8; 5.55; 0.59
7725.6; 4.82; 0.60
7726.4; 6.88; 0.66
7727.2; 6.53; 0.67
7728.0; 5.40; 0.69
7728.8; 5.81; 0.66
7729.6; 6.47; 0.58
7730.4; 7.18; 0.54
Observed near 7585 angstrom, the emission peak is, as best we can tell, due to [N II]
